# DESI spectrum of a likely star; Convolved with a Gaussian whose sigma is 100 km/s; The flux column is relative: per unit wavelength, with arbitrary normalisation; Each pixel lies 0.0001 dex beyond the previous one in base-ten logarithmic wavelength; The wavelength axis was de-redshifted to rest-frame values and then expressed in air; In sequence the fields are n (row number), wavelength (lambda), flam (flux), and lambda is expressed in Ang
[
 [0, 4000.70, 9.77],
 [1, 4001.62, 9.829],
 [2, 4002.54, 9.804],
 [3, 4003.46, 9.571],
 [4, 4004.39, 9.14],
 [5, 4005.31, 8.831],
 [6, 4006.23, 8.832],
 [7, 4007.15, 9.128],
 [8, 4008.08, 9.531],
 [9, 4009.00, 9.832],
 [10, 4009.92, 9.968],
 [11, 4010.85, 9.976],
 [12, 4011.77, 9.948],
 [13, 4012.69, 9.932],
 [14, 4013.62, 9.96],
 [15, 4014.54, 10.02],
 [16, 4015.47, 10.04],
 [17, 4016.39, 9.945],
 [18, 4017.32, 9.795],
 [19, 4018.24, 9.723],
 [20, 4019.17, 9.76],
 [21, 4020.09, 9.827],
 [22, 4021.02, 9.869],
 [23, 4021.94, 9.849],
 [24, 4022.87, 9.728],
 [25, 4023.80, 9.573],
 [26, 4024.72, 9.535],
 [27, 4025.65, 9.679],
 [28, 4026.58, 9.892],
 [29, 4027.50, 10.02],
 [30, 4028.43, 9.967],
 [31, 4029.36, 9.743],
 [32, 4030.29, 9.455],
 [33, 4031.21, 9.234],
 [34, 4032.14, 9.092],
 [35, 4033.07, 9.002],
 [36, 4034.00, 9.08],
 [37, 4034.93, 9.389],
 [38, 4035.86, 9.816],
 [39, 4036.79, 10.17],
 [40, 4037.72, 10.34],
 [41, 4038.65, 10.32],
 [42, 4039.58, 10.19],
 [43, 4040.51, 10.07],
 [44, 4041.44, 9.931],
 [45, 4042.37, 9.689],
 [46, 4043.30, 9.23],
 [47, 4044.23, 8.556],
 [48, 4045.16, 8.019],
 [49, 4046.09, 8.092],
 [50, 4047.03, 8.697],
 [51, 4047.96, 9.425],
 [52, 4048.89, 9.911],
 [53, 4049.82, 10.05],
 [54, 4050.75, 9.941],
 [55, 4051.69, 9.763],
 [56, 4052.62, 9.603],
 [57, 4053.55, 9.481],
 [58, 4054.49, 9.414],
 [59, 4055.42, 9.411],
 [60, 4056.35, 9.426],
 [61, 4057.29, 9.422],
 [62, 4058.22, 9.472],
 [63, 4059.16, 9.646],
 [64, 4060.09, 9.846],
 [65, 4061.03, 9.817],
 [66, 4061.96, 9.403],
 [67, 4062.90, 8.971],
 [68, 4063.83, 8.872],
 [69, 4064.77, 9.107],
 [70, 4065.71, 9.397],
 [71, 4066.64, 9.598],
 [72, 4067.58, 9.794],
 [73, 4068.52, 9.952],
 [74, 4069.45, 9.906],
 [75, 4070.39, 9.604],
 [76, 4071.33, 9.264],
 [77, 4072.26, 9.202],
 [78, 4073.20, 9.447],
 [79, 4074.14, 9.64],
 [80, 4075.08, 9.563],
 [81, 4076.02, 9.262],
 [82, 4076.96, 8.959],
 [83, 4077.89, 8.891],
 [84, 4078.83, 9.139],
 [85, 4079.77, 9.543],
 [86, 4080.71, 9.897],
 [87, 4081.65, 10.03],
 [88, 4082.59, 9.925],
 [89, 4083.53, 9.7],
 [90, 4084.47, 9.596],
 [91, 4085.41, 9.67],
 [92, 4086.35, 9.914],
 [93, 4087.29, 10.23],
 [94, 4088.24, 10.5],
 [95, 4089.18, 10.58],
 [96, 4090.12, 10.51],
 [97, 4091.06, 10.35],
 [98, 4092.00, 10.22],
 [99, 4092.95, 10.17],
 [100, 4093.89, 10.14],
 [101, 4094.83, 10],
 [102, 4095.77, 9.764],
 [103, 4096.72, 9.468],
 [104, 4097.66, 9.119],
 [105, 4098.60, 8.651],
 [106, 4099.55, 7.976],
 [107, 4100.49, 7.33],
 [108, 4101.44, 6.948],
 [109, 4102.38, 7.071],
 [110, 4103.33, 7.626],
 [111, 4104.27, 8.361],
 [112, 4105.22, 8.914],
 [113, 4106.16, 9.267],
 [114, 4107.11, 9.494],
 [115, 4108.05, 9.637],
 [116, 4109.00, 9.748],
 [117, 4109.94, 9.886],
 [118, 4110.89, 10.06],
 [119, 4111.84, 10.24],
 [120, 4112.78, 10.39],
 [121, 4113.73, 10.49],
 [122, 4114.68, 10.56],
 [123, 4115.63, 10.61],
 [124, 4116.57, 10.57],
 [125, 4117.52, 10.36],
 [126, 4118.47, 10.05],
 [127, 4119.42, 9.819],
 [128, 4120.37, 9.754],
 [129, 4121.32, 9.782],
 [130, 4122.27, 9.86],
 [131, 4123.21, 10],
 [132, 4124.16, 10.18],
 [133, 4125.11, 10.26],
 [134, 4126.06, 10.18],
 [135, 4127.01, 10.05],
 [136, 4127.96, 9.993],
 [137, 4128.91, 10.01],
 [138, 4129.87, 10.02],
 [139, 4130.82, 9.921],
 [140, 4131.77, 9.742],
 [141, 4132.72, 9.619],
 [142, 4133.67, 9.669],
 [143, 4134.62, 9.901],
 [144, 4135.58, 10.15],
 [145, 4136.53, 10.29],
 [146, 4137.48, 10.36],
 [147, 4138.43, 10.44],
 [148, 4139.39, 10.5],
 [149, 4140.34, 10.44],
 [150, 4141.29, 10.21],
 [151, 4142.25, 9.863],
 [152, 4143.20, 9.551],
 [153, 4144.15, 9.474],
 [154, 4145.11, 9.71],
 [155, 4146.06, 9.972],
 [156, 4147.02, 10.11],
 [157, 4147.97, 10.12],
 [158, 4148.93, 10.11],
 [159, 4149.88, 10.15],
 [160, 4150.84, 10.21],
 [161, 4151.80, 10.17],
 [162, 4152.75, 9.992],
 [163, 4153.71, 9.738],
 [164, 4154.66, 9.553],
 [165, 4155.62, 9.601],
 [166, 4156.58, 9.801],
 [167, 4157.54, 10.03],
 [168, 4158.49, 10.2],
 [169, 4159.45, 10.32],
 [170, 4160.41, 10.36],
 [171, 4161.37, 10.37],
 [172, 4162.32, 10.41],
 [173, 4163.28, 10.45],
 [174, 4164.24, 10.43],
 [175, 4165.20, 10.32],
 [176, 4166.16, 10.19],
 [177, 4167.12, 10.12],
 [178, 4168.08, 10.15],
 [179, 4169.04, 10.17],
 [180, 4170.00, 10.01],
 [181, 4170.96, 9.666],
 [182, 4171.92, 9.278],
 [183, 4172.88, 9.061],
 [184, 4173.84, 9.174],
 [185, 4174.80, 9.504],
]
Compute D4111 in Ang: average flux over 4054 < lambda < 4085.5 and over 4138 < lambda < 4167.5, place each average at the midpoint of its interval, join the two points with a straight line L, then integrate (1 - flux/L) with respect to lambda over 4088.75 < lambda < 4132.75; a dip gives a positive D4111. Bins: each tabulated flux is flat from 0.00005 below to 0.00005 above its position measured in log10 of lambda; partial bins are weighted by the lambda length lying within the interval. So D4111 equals 0.6 Ang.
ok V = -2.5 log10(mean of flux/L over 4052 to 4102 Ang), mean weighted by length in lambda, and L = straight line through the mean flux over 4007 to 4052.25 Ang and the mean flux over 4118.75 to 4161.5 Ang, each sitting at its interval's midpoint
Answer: 0.034 mag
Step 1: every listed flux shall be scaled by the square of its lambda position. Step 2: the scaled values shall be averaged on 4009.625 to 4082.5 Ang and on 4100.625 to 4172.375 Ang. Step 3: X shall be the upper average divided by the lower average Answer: 1.1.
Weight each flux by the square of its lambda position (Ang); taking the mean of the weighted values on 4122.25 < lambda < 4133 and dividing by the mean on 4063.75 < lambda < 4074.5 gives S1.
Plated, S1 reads 1.1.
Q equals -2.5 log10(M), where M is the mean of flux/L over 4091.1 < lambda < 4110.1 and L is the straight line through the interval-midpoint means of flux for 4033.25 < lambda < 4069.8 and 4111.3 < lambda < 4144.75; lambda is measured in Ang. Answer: 0.10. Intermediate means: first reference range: 9.51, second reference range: 10.1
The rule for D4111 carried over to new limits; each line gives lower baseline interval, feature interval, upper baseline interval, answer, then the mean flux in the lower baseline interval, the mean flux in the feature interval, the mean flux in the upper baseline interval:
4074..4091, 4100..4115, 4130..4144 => 1.2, 9.77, 9.11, 10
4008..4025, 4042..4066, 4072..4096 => 1.2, 9.85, 9.33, 9.81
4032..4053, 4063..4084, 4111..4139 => 0.5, 9.5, 9.48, 10.1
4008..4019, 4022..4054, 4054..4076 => 0.5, 9.9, 9.55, 9.48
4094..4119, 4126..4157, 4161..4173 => -0.7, 9.34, 9.98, 10.1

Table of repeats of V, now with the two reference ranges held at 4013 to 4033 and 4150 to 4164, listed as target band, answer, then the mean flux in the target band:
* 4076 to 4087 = 0.04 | 9.57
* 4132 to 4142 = -0.01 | 10.1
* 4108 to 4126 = -0.02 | 10.1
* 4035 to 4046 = 0.02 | 9.61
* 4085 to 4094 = -0.03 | 10.2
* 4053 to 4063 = 0.04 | 9.5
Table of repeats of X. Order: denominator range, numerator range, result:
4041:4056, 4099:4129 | 1.06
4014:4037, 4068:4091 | 1.03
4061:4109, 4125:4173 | 1.10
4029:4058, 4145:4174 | 1.12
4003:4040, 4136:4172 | 1.11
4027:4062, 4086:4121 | 1.04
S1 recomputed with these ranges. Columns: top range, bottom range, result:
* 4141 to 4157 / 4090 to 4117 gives 1.07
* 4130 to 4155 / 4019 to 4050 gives 1.10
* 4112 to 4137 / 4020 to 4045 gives 1.09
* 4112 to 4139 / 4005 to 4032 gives 1.10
